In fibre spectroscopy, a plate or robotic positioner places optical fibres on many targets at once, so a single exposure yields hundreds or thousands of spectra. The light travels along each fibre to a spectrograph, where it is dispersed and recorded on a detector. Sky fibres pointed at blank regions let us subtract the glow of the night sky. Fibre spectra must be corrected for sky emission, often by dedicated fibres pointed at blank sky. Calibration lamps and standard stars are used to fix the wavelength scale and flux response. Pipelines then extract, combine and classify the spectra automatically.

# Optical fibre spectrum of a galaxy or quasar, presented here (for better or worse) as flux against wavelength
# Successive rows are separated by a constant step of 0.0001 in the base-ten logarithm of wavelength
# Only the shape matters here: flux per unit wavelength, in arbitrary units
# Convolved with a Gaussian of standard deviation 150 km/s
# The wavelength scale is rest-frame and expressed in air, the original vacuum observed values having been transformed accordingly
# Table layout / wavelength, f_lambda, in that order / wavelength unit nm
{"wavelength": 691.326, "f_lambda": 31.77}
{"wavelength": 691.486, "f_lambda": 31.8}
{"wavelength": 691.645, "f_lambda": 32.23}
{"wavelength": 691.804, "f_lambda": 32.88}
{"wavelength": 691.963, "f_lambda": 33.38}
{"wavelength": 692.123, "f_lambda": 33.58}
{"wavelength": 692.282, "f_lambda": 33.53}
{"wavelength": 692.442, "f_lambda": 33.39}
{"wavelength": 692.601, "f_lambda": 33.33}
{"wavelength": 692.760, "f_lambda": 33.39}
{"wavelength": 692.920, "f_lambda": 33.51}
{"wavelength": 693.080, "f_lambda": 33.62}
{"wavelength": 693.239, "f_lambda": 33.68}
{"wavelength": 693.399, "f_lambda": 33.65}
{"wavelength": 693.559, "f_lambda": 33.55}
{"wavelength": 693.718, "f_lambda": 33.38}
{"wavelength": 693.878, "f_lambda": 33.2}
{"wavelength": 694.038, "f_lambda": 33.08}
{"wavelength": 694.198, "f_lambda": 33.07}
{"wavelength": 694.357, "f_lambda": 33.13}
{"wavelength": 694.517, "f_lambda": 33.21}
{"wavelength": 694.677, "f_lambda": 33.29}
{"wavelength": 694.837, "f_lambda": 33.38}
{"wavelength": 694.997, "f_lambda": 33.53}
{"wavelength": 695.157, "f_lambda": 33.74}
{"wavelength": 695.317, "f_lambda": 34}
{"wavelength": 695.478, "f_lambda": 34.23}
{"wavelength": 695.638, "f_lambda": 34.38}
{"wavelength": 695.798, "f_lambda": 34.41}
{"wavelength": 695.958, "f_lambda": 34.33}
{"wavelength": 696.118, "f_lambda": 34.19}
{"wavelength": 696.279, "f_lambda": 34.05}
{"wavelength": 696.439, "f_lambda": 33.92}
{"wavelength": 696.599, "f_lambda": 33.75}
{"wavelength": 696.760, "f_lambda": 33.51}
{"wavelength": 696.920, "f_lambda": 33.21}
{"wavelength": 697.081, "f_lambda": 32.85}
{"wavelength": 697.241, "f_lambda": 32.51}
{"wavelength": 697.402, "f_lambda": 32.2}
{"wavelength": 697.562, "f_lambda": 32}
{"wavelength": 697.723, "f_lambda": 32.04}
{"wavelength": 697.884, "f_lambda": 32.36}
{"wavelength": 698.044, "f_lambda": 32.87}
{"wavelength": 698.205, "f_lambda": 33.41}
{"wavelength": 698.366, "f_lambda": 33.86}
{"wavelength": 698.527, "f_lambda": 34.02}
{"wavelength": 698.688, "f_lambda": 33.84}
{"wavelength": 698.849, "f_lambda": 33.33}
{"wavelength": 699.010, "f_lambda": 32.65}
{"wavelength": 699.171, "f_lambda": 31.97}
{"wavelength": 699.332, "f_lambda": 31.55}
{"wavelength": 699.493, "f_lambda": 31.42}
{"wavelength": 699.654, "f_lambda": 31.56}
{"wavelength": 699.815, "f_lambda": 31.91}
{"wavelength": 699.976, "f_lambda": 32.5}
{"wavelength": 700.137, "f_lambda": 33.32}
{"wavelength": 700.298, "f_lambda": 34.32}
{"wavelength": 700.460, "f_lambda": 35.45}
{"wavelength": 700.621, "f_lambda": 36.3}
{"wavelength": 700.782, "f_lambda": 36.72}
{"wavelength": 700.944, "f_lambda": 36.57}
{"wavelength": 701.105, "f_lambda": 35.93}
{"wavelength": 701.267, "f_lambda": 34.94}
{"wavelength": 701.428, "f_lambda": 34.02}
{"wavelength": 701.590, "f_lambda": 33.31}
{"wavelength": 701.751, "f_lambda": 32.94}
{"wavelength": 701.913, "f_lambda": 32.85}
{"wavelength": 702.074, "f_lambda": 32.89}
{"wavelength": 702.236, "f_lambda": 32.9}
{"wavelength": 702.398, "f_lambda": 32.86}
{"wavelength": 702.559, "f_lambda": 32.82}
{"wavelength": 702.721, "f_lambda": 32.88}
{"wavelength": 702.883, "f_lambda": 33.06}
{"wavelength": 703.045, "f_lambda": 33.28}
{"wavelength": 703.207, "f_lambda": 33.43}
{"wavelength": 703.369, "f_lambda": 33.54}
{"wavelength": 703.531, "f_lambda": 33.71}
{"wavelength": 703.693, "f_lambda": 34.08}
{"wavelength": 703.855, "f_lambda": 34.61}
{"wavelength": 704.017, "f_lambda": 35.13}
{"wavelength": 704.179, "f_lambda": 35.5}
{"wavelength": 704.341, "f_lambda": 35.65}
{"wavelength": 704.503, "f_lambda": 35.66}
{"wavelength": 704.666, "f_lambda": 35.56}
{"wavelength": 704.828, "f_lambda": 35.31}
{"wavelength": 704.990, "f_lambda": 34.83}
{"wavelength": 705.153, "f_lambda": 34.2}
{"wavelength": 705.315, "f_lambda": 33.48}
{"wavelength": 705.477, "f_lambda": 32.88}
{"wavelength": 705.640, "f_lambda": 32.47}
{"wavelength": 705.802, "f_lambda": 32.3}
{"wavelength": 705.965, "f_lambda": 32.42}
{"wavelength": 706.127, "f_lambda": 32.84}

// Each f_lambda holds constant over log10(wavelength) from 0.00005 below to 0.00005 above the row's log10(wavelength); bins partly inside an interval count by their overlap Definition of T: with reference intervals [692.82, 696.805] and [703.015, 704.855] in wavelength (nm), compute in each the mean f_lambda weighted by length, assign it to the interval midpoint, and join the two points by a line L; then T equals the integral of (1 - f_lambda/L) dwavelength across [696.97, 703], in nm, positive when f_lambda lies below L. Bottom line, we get 0.16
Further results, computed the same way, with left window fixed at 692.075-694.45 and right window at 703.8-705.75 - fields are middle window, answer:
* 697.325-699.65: 0.089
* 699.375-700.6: 0.038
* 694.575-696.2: -0.015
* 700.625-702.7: 0.009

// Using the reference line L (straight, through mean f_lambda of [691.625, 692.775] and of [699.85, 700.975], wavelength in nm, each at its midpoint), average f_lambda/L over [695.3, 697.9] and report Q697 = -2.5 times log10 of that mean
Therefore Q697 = 0.02 mag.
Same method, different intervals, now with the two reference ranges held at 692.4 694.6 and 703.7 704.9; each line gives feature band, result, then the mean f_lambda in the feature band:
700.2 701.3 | -0.03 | 35.7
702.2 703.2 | 0.06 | 33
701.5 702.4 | 0.06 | 33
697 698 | 0.06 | 32.4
